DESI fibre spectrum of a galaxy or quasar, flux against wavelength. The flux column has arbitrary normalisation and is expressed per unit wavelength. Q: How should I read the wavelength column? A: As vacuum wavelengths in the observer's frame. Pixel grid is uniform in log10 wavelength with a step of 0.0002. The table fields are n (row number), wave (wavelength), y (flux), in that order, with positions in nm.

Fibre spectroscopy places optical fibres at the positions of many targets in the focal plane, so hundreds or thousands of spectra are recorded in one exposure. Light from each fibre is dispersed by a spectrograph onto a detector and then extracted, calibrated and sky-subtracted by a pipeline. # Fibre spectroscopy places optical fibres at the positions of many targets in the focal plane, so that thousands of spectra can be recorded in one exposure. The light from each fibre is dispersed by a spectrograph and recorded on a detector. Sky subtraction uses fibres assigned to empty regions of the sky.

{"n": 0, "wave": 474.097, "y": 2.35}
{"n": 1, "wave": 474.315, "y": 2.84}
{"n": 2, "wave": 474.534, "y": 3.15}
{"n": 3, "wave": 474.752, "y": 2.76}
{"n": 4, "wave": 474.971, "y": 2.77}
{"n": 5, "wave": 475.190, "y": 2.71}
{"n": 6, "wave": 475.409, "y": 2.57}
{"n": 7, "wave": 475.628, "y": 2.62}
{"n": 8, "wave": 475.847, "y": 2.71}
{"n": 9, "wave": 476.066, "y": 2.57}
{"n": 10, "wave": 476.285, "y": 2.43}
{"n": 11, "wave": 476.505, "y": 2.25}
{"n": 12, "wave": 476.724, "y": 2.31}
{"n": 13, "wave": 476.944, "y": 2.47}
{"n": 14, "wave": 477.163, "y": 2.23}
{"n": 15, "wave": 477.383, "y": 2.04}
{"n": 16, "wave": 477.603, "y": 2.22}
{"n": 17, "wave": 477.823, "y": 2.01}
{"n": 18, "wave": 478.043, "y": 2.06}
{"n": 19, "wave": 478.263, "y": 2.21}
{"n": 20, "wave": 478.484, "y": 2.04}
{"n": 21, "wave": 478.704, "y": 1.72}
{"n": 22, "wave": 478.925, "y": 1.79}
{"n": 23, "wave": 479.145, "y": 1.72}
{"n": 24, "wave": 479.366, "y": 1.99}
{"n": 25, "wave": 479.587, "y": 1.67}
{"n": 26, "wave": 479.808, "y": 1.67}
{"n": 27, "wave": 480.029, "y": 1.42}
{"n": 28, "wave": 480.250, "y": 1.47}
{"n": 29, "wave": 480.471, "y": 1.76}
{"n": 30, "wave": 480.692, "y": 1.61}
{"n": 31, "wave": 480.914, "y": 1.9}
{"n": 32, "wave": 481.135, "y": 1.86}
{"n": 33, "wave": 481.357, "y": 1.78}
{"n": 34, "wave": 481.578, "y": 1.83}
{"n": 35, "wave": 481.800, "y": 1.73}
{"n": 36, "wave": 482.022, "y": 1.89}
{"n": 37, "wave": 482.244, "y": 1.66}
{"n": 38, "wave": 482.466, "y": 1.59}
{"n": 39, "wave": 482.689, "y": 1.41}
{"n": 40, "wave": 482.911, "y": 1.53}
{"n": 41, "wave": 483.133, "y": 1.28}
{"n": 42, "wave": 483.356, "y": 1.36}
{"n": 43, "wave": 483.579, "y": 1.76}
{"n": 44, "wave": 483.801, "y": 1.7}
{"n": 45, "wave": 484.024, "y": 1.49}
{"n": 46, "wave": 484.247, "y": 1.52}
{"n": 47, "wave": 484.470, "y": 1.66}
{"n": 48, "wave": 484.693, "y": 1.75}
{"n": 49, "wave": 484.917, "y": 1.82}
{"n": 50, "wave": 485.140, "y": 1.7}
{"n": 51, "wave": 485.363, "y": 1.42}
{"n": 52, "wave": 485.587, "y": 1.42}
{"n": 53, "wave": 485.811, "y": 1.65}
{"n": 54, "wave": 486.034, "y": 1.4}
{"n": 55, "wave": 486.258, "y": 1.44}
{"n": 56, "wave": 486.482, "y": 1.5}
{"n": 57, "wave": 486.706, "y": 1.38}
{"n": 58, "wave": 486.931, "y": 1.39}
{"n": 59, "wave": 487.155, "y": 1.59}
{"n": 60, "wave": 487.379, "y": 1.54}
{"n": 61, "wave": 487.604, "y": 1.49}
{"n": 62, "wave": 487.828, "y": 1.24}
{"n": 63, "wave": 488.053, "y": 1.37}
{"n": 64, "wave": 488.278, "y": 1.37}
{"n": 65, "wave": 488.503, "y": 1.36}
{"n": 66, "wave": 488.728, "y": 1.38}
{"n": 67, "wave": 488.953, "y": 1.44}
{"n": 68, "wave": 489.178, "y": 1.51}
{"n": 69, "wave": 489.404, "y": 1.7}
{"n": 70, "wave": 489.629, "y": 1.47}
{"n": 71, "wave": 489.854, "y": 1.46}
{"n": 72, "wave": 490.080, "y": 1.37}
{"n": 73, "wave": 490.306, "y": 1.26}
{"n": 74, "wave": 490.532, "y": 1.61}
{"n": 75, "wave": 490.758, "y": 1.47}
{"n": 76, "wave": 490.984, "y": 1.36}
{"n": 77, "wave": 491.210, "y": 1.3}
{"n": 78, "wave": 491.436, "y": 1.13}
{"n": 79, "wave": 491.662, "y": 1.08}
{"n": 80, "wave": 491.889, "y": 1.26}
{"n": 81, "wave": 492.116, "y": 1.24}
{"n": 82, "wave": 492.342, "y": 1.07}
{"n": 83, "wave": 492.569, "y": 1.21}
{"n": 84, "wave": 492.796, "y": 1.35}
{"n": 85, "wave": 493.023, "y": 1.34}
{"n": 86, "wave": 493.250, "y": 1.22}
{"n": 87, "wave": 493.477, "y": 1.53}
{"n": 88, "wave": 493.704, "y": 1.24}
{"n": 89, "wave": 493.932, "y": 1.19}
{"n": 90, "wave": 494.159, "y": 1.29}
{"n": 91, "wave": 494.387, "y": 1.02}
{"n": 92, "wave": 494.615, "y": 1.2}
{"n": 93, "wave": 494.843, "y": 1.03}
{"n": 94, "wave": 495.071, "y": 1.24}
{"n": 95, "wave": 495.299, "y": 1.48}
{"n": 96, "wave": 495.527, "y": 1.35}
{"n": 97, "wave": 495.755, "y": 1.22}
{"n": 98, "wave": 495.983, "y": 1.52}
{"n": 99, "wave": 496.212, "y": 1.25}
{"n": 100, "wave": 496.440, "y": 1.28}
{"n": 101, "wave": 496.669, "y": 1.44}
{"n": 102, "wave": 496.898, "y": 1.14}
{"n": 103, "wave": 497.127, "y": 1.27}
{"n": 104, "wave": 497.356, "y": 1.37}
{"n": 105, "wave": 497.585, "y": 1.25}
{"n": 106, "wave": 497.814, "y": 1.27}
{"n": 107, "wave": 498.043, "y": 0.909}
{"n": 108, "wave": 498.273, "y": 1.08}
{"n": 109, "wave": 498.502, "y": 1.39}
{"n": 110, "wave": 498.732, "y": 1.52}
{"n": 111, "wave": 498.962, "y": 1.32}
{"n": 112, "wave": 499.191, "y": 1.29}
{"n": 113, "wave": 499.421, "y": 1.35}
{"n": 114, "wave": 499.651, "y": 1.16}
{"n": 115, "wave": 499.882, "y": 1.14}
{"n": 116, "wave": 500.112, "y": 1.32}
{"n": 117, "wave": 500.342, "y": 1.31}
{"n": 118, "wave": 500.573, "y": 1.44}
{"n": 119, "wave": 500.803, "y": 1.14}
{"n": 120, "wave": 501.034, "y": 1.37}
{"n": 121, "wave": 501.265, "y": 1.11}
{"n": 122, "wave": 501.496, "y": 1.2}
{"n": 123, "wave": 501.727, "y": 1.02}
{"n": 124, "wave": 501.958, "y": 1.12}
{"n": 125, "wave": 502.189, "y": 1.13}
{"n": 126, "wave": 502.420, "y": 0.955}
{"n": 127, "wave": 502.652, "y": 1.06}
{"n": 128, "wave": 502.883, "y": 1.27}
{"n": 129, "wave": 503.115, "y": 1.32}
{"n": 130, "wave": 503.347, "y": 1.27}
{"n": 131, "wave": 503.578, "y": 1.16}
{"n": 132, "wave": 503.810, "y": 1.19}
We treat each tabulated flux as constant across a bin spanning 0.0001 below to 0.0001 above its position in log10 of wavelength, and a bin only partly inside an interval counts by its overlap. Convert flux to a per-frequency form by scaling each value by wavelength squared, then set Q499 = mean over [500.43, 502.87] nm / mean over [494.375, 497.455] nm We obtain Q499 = 0.93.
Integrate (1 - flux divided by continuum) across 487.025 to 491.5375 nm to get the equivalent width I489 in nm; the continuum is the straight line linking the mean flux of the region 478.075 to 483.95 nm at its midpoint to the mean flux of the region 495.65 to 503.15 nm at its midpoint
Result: 0.23 nm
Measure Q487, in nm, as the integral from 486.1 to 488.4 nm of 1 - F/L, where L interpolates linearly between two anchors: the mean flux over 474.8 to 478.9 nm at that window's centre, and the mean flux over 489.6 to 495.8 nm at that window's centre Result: 0.30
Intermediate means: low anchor 2.32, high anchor 1.28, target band 1.43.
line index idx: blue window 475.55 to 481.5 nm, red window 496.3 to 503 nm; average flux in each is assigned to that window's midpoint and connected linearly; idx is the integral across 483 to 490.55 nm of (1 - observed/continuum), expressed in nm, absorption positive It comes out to 0.95 nm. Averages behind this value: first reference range 2.01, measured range 1.49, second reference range 1.23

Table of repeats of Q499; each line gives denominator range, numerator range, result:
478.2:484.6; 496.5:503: 0.78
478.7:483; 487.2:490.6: 0.87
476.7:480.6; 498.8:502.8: 0.69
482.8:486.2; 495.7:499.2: 0.87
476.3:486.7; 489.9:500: 0.77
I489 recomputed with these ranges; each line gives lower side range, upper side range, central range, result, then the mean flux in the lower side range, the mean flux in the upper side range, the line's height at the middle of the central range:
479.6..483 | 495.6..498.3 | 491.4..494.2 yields 0.25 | 1.67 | 1.26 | 1.37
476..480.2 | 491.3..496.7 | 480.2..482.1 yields 0.11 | 2.03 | 1.26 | 1.88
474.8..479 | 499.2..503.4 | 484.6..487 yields 0.47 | 2.31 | 1.21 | 1.91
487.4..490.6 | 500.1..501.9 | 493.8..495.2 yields 0.18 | 1.43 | 1.23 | 1.34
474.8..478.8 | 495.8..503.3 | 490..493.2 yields 0.67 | 2.34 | 1.24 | 1.62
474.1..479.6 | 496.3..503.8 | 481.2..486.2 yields 0.99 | 2.33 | 1.23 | 2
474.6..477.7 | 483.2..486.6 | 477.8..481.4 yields 0.55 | 2.49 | 1.57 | 2.12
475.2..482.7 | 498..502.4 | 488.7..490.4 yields 0.17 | 1.99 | 1.23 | 1.61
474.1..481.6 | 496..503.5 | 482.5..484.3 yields 0.39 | 2.16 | 1.24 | 1.92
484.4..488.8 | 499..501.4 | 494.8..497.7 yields 0.06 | 1.49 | 1.26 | 1.33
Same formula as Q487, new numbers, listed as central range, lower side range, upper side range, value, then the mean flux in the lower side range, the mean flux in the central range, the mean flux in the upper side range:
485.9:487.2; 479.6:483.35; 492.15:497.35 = 0.046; 1.64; 1.45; 1.27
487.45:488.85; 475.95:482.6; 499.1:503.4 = 0.225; 1.93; 1.37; 1.21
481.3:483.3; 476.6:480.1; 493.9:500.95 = 0.232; 1.98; 1.62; 1.27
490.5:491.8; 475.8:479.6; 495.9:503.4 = 0.232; 2.14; 1.31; 1.24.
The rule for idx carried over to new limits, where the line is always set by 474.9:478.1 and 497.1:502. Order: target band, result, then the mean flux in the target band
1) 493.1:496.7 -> 0.478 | 1.28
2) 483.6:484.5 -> 0.186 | 1.6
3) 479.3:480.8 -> 0.389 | 1.65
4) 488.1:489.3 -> 0.252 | 1.41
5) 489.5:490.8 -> 0.207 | 1.44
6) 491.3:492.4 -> 0.315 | 1.16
